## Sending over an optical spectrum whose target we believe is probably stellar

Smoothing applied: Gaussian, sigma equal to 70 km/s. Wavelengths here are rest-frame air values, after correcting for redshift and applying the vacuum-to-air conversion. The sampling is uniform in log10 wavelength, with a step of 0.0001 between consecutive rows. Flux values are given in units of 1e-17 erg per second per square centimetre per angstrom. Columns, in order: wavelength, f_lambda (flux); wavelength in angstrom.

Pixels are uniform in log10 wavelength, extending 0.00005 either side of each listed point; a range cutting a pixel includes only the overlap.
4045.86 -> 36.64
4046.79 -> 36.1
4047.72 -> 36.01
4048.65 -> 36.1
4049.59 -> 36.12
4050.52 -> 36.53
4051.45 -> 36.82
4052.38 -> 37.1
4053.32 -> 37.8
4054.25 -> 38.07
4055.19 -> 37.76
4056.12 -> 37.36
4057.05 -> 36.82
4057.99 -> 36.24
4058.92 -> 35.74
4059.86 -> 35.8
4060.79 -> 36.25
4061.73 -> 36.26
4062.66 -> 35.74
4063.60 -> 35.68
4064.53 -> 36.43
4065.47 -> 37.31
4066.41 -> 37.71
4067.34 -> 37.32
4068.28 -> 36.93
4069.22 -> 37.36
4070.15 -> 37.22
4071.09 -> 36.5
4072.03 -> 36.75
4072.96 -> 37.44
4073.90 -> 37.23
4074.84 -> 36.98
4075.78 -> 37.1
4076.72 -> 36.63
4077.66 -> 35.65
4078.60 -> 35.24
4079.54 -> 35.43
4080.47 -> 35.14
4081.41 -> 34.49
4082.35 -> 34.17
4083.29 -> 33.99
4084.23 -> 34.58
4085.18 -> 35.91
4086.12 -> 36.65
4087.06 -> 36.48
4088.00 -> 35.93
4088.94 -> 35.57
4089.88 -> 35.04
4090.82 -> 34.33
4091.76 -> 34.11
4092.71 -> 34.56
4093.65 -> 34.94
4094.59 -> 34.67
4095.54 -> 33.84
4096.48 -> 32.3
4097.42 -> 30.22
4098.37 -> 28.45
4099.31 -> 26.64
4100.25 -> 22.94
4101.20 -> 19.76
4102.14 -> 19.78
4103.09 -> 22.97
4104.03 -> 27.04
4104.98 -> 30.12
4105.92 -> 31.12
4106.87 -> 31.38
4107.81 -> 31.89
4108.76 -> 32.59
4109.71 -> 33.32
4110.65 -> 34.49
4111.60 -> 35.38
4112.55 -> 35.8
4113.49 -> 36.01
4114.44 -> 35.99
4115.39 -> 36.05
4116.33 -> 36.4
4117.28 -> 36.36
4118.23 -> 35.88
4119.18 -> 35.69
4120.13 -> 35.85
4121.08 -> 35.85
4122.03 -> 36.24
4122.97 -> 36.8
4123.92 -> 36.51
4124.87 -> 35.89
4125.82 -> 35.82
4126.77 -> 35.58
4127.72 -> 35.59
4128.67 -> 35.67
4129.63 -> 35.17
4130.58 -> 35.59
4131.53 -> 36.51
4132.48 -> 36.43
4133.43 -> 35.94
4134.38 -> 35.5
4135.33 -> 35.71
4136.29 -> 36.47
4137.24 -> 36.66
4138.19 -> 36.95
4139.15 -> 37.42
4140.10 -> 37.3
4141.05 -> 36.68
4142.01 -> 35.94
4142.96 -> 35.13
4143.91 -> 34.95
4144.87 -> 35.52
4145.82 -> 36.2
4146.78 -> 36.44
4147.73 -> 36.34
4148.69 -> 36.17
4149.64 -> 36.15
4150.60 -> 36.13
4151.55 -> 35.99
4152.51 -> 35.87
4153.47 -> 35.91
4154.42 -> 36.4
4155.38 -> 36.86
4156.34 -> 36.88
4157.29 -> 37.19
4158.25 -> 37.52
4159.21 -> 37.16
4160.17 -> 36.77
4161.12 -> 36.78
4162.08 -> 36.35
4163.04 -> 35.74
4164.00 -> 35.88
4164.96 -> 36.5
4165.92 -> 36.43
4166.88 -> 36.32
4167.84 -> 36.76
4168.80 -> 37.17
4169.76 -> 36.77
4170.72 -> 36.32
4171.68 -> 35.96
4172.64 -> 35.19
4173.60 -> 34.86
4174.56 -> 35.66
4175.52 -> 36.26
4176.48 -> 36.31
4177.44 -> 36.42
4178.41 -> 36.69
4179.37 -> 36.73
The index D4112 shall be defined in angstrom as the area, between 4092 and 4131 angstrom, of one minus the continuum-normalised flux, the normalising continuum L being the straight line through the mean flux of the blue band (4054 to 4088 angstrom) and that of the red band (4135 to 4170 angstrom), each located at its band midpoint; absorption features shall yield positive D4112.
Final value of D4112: 3.8 angstrom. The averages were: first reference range 36.3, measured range 32.9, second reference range 36.4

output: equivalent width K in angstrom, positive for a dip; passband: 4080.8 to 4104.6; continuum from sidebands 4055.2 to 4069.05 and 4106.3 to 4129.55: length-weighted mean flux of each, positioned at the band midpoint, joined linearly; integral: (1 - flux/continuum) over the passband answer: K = 2.9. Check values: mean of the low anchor 36.6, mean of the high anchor 35.3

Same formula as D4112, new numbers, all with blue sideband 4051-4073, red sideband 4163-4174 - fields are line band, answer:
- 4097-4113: 3.3 angstrom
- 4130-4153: 0.1 angstrom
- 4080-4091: 0.4 angstrom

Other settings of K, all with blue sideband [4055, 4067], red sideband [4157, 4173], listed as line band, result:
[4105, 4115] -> 0.8 angstrom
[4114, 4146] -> 0.4 angstrom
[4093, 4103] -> 2.3 angstrom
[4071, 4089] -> 0.3 angstrom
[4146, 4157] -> 0.1 angstrom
